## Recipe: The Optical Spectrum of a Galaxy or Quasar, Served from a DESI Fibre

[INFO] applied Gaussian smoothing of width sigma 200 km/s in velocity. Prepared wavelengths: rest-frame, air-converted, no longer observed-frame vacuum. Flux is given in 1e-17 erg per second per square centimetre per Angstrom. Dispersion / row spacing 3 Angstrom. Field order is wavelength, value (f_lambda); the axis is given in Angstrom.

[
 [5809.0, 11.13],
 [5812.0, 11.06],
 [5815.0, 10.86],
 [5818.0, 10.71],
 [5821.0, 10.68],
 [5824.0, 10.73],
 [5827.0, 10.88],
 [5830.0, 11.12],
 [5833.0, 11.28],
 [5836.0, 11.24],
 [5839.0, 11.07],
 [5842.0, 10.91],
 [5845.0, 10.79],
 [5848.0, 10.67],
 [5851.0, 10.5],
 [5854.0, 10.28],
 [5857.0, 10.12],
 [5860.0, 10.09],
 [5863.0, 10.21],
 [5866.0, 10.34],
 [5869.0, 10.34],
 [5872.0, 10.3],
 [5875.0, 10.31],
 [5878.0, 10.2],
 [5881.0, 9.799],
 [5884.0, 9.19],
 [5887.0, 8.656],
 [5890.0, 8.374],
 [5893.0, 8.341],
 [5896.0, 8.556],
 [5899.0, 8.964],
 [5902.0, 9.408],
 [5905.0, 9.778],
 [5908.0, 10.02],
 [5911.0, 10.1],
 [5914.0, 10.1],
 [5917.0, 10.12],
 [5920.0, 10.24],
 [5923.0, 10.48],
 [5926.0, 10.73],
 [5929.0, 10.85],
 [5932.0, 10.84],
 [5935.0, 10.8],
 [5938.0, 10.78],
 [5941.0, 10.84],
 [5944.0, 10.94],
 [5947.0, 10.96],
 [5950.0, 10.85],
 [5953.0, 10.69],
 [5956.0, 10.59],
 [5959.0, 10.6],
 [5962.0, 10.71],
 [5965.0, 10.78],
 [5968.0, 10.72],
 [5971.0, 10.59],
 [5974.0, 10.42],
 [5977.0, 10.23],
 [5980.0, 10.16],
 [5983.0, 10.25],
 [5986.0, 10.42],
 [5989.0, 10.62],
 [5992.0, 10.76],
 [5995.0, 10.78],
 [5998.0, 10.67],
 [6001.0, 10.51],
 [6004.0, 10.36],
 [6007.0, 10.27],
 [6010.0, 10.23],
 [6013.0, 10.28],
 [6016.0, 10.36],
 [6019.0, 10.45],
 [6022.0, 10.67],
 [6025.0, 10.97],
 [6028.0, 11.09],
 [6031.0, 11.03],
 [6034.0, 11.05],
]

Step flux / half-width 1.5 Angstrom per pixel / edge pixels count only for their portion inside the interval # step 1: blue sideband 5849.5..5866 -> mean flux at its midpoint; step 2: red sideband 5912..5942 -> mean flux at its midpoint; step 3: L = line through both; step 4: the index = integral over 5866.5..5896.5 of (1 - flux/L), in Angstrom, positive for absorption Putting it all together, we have 2.57 Angstrom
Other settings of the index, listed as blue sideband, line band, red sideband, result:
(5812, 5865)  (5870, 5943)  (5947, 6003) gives 5.03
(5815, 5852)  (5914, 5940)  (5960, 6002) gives 0.22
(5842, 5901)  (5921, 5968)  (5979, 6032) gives -2.49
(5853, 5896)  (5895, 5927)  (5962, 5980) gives 0.48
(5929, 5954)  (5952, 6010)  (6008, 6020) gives 0.19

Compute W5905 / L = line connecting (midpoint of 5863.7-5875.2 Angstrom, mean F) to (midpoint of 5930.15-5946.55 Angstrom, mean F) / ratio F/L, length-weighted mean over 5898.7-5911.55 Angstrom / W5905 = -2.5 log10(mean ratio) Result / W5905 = 0.097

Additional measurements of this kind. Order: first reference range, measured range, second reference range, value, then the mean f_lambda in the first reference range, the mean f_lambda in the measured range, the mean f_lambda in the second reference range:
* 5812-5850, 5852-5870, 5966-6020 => 0.06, 10.9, 10.2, 10.5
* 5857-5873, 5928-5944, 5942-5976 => -0.02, 10.2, 10.8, 10.7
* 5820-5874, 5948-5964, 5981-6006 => -0.01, 10.6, 10.7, 10.5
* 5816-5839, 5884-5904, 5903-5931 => 0.19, 11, 8.78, 10.3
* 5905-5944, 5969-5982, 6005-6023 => 0.01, 10.5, 10.4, 10.4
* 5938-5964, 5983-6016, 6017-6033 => 0.03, 10.8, 10.5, 10.8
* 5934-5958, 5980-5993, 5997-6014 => 0.01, 10.8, 10.5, 10.4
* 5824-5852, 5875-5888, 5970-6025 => 0.13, 10.9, 9.59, 10.5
